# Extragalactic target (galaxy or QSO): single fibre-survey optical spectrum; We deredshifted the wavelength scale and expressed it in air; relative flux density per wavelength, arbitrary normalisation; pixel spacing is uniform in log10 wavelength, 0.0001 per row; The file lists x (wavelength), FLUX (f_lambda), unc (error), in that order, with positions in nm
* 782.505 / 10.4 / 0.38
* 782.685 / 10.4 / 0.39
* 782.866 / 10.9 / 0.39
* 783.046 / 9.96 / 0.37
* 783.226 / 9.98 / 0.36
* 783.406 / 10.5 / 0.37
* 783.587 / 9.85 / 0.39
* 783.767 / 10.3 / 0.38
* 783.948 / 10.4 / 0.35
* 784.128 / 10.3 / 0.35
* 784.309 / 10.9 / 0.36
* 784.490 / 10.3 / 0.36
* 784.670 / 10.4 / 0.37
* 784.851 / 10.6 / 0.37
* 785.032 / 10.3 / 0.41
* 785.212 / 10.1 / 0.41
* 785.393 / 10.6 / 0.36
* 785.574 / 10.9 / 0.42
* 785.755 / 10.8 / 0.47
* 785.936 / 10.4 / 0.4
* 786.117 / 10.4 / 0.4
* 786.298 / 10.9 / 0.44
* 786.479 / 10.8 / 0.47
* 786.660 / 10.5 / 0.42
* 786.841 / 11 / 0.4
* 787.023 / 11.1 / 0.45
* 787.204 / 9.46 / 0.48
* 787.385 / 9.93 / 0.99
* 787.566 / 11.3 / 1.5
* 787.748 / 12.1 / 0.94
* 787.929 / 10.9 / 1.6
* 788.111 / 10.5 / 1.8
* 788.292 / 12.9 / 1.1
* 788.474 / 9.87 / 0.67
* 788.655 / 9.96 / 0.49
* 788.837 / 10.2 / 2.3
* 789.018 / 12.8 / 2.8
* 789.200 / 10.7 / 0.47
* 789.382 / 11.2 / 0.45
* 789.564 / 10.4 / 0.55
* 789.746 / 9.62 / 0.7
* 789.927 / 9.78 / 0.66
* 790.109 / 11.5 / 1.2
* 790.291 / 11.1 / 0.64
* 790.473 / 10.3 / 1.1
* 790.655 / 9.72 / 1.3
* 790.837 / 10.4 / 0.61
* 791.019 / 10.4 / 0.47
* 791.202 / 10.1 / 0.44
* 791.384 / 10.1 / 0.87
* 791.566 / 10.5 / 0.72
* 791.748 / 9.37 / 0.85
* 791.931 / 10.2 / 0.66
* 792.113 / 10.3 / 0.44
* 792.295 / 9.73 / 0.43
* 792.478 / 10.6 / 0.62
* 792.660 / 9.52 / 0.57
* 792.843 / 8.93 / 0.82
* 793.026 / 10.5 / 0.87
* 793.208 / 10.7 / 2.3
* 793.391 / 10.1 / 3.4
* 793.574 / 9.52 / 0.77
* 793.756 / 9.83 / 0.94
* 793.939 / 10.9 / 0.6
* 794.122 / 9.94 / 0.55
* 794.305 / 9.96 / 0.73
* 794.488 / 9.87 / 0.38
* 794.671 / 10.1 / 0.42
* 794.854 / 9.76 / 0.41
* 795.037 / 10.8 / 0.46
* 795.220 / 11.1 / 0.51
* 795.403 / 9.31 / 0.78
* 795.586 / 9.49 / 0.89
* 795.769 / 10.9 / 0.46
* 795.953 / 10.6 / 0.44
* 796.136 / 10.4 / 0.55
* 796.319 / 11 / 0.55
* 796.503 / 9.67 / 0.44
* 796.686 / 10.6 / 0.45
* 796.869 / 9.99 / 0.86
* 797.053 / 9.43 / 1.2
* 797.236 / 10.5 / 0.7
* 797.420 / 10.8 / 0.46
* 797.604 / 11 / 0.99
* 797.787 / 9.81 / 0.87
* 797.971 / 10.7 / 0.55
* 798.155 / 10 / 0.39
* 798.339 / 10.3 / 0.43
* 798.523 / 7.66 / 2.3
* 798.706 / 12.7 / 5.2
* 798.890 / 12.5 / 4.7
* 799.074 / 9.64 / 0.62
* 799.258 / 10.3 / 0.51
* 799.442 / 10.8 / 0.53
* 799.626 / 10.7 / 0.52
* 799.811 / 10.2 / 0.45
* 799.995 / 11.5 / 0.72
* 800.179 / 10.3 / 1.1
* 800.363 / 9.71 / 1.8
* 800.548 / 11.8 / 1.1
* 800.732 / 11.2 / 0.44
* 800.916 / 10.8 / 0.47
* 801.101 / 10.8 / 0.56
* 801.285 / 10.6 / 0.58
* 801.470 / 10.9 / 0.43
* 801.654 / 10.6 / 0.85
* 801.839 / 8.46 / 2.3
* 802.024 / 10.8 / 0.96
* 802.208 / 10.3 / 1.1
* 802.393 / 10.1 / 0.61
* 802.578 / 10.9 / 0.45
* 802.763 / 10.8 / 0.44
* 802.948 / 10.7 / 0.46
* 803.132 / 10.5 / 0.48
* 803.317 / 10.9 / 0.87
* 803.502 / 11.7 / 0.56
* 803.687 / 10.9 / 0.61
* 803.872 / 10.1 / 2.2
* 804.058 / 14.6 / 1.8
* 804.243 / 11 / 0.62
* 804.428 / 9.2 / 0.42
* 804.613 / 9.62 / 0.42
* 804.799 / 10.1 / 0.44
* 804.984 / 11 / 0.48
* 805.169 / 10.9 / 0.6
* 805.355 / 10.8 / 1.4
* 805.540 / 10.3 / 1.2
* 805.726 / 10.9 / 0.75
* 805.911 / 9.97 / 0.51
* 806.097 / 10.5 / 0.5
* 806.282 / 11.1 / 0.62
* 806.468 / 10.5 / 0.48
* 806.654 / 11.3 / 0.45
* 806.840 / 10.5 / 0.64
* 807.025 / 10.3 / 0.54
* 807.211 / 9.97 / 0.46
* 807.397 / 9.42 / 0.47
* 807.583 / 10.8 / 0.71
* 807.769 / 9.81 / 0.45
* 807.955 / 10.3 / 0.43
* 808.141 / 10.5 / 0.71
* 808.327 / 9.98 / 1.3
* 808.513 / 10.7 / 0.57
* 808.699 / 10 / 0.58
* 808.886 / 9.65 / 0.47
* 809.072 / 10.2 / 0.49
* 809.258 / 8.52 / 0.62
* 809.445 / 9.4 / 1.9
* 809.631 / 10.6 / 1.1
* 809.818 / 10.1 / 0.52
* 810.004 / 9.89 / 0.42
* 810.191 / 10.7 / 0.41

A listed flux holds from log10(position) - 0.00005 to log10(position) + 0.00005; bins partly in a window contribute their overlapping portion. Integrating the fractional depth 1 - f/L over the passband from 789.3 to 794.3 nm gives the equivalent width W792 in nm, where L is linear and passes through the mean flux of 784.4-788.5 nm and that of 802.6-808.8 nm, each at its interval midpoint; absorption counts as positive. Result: 0.230 nm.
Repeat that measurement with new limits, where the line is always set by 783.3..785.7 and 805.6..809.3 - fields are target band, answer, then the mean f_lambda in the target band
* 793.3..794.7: 0.05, 10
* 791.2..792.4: 0.04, 10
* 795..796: 0.00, 10.3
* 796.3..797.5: 0.01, 10.2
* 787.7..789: -0.07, 11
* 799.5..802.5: -0.07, 10.6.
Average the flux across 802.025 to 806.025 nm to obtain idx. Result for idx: 10.7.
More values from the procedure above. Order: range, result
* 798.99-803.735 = 10.6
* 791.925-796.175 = 10.1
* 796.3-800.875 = 10.5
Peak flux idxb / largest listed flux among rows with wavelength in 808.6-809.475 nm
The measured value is 10.2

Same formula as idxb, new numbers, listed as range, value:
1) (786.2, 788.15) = 12.1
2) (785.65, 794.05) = 12.9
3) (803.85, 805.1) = 14.6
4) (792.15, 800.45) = 12.7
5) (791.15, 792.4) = 10.5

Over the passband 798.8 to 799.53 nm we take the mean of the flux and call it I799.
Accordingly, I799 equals 10.8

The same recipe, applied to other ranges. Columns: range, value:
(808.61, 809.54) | 9.55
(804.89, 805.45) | 10.9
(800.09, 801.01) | 10.8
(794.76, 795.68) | 10.1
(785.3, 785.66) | 10.7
